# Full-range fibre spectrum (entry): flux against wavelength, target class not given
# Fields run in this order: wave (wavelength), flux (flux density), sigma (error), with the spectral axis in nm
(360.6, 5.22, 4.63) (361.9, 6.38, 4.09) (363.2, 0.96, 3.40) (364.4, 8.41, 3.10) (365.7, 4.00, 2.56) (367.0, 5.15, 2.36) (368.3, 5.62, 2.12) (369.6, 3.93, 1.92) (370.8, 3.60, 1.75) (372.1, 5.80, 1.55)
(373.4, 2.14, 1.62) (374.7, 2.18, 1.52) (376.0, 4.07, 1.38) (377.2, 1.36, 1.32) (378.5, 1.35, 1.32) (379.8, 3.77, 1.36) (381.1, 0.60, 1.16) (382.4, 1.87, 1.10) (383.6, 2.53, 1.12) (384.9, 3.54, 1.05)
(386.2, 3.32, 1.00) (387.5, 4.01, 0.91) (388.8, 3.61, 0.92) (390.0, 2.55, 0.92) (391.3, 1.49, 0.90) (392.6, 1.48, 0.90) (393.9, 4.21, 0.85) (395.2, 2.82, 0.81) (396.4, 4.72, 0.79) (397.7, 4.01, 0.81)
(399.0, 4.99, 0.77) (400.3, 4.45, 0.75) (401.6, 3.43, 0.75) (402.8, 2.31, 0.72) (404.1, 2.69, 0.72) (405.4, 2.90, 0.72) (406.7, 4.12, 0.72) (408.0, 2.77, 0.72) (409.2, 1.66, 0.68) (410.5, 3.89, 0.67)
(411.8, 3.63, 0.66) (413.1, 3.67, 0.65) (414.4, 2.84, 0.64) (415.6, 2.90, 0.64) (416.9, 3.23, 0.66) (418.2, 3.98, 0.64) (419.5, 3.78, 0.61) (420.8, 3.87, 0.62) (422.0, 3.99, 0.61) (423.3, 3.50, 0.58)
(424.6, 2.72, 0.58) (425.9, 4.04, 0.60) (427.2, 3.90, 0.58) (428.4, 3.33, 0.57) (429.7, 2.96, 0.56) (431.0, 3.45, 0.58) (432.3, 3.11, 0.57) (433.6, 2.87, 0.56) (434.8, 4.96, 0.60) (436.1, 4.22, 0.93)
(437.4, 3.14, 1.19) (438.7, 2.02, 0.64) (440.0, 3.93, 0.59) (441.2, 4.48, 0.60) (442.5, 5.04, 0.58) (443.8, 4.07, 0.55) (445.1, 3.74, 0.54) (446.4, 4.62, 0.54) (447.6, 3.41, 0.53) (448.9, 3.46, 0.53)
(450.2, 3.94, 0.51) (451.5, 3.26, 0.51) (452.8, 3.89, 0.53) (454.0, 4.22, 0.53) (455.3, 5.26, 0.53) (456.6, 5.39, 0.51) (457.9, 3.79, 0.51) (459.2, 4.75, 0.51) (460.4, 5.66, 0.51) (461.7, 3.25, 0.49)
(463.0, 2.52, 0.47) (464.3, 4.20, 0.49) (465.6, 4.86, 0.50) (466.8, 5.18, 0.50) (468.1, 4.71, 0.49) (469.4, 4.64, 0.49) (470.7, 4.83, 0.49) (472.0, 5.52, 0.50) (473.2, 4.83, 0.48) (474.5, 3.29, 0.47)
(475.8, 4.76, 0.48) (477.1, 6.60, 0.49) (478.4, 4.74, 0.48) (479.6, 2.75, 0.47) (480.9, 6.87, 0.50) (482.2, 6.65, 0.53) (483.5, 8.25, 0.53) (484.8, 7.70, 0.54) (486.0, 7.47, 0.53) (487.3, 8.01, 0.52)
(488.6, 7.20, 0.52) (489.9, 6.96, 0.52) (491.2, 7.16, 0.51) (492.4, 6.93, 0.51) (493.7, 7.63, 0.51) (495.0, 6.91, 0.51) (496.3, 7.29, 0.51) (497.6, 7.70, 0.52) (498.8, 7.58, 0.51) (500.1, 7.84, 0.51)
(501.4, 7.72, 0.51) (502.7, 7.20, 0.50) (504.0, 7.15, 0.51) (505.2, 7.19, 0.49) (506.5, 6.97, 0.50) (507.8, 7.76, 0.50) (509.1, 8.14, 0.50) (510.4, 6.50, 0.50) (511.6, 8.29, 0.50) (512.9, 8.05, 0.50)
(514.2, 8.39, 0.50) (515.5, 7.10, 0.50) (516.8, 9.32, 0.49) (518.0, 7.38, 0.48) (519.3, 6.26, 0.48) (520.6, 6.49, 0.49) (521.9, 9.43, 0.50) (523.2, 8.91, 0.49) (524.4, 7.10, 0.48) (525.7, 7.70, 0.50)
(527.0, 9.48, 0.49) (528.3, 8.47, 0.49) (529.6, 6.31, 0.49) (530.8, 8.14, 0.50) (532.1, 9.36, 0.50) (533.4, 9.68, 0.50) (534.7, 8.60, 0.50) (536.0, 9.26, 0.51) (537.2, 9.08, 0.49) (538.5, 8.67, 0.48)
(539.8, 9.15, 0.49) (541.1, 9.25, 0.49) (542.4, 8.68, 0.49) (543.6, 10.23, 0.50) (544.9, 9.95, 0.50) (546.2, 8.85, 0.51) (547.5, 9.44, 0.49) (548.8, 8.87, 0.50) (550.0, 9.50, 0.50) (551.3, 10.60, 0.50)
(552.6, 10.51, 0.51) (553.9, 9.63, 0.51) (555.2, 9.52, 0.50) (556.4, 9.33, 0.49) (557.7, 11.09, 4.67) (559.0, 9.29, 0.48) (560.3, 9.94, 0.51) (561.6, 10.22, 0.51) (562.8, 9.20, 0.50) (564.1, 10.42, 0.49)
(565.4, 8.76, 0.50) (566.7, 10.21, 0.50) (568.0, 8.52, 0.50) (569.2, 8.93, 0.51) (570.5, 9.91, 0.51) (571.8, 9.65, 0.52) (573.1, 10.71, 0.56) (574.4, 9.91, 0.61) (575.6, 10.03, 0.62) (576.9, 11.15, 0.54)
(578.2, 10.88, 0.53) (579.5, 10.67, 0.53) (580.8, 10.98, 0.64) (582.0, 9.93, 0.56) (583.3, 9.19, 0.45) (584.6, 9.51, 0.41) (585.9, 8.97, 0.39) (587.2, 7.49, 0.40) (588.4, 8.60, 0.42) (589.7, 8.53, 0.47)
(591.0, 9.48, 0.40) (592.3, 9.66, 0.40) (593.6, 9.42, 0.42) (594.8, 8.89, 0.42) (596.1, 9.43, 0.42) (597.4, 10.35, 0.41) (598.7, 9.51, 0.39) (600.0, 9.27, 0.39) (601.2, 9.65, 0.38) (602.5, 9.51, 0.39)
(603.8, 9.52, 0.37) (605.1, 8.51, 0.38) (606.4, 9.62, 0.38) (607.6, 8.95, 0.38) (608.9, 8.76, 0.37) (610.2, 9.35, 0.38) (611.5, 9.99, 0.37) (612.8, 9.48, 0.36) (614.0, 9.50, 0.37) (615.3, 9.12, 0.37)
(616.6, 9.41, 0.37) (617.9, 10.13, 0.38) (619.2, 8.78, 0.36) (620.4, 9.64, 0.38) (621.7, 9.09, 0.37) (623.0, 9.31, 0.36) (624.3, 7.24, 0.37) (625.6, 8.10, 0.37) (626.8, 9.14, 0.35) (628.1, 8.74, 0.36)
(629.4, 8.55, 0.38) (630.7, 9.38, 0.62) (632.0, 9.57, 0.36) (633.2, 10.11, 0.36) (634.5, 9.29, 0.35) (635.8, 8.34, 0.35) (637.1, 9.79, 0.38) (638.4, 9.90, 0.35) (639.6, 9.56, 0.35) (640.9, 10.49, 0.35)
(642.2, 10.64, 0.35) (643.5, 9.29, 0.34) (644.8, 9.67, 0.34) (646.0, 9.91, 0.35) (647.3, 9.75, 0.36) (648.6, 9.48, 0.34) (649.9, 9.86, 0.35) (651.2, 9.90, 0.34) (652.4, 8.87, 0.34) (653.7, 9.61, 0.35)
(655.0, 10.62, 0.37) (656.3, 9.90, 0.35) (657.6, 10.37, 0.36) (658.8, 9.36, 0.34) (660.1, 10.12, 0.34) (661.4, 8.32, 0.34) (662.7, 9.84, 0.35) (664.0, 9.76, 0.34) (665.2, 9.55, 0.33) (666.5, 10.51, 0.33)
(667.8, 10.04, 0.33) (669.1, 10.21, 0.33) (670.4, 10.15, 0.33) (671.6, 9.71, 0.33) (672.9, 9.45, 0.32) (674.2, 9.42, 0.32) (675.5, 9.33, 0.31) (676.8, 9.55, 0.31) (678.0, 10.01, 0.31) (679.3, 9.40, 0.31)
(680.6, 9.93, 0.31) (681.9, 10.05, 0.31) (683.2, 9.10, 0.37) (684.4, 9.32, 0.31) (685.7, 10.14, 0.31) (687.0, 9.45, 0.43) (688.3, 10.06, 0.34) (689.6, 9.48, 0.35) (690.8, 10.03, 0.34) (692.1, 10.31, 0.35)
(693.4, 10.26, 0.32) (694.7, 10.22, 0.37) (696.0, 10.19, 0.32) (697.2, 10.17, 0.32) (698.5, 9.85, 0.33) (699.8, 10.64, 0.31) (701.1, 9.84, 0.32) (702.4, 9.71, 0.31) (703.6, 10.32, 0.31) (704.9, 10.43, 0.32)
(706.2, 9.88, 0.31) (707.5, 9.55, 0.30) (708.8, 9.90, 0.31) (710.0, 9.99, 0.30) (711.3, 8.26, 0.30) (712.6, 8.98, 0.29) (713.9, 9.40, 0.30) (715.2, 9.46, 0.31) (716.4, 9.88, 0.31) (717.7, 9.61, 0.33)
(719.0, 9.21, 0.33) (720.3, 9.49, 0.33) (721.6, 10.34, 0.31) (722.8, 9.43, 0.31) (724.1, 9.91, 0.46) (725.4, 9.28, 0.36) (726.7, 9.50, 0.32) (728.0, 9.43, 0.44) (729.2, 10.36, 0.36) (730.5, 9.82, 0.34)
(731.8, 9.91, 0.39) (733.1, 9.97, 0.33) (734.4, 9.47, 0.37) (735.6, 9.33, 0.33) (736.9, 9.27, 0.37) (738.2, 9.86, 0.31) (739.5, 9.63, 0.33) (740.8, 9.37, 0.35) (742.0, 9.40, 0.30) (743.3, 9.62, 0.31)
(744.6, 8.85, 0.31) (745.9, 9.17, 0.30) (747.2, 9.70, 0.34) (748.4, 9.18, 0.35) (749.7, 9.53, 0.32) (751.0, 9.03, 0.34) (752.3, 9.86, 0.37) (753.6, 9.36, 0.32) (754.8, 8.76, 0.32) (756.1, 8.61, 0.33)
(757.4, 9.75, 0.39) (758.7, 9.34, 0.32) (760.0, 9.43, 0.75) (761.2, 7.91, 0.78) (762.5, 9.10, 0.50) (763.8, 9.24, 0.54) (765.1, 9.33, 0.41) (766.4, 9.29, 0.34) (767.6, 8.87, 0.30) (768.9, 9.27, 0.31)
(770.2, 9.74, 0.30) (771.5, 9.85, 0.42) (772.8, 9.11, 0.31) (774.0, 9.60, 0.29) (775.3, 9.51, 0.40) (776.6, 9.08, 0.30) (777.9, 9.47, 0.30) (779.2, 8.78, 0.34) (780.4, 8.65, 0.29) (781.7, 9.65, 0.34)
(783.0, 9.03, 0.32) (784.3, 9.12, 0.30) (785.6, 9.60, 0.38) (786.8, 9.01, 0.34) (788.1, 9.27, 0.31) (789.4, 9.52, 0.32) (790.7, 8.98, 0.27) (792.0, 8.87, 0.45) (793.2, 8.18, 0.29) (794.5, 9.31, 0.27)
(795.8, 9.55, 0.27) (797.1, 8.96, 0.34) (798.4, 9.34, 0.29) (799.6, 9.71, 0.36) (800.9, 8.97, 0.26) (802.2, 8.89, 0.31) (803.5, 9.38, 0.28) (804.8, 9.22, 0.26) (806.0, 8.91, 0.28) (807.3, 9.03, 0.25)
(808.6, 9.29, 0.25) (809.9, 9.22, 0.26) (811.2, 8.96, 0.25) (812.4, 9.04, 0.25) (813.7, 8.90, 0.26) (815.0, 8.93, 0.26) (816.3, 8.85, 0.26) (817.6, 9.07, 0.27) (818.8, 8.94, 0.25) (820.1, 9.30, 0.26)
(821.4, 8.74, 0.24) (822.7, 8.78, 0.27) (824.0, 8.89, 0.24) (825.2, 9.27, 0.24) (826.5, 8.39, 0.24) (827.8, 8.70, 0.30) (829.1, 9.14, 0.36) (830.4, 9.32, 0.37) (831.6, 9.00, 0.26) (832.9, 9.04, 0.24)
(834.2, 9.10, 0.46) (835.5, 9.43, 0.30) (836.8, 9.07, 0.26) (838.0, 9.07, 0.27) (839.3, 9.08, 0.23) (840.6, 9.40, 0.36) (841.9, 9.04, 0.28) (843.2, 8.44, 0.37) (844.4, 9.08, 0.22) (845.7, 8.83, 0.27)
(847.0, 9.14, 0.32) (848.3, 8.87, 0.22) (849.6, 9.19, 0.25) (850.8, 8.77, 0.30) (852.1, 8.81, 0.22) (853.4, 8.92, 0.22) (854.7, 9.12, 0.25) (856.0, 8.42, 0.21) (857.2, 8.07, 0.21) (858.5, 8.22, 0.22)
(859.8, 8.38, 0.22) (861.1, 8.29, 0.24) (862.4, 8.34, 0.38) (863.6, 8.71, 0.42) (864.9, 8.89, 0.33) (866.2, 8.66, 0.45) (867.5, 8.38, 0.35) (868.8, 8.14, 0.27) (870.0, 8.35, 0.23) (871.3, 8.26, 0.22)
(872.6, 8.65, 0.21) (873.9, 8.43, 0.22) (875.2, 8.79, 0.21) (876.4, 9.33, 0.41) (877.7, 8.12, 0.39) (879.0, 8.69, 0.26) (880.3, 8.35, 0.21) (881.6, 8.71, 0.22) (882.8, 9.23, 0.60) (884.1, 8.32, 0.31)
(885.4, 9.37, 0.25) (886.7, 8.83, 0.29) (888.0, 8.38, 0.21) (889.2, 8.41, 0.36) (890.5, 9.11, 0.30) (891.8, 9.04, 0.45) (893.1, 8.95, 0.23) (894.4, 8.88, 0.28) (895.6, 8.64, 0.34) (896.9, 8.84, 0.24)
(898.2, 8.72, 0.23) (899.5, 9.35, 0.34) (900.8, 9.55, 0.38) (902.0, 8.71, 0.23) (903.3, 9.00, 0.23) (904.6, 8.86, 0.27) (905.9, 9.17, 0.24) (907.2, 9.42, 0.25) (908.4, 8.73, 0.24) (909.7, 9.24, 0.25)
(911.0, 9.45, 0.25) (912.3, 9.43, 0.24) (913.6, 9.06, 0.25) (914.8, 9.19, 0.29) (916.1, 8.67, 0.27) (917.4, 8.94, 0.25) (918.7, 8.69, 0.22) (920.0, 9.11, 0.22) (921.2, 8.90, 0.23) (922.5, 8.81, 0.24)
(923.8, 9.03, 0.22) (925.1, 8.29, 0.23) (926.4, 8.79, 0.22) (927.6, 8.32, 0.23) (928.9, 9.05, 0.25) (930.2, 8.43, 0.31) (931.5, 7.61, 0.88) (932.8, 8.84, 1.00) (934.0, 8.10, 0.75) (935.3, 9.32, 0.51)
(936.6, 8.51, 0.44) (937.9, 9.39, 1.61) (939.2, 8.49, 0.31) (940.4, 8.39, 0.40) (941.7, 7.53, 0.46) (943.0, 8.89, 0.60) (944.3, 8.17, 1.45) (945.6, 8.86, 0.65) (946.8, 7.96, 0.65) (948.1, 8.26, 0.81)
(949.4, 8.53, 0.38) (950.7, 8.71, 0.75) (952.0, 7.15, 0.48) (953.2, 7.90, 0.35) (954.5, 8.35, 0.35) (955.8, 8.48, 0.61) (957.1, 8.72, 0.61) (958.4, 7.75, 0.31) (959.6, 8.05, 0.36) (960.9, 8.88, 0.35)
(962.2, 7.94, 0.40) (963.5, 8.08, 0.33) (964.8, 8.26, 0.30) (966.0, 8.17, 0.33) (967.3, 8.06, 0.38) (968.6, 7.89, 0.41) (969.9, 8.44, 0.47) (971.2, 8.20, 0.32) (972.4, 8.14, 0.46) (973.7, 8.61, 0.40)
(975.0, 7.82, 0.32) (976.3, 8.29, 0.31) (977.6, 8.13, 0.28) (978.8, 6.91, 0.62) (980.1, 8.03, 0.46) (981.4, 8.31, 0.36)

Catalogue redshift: 0.207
